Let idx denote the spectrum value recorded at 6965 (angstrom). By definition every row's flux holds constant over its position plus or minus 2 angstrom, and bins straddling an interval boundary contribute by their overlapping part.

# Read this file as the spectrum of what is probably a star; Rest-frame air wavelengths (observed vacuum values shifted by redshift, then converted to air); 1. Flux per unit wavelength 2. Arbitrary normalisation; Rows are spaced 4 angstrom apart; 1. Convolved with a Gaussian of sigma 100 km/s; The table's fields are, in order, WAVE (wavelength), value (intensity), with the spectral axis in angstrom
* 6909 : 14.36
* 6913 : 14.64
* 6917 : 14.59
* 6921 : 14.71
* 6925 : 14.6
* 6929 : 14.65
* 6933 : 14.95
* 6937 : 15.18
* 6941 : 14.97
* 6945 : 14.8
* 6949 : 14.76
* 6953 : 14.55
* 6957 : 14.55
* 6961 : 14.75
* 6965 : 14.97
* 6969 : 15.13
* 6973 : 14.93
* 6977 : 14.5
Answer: 14.97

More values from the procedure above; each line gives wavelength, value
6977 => 14.5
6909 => 14.36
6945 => 14.8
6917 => 14.59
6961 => 14.75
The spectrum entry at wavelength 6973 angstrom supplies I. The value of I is 14.93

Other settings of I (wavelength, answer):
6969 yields 15.13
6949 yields 14.76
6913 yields 14.64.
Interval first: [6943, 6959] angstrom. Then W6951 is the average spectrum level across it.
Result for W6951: 14.7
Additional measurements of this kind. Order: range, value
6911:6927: 14.6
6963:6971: 15.1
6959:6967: 14.9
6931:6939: 15.1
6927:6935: 14.8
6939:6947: 14.9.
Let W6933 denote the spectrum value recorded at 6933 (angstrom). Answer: 14.95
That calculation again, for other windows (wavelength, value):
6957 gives 14.55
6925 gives 14.6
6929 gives 14.65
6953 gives 14.55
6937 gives 15.18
